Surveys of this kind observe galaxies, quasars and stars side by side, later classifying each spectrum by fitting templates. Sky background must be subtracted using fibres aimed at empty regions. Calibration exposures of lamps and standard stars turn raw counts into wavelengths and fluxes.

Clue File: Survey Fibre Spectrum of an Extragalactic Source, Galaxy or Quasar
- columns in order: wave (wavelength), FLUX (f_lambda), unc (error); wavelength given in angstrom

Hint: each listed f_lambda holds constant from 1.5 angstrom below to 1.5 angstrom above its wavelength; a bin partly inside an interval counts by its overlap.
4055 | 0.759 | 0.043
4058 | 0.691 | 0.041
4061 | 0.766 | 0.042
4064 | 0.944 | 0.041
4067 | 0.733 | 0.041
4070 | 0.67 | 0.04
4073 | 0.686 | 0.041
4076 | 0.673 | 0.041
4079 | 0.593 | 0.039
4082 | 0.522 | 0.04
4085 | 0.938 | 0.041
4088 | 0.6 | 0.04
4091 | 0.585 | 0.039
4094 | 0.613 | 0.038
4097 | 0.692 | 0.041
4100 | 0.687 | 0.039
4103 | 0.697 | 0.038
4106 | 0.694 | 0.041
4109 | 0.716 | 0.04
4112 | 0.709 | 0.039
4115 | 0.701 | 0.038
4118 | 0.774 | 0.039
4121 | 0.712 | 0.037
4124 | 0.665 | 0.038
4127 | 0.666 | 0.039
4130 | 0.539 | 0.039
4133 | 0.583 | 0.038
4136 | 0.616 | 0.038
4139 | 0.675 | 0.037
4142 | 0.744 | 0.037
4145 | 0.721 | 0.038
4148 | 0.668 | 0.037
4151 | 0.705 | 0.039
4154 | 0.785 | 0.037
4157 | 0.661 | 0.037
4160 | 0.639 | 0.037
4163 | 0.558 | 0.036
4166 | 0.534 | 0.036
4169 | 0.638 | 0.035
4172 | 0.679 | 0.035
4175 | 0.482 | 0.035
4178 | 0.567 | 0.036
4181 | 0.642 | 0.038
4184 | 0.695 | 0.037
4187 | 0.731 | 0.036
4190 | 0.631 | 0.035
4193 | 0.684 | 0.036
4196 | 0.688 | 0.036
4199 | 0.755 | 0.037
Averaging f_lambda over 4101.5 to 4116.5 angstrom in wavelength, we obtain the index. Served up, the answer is 0.703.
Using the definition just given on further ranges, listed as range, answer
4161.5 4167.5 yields 0.546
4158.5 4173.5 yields 0.61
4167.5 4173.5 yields 0.658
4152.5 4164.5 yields 0.661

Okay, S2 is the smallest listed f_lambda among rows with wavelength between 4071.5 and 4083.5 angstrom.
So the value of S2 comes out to 0.522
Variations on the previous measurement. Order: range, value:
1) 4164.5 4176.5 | 0.482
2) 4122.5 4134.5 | 0.539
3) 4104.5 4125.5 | 0.665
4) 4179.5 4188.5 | 0.642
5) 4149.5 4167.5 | 0.534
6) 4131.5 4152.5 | 0.583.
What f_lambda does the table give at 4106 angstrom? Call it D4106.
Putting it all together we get 0.694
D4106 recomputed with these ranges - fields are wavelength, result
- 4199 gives 0.755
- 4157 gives 0.661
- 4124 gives 0.665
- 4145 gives 0.721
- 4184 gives 0.695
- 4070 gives 0.67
